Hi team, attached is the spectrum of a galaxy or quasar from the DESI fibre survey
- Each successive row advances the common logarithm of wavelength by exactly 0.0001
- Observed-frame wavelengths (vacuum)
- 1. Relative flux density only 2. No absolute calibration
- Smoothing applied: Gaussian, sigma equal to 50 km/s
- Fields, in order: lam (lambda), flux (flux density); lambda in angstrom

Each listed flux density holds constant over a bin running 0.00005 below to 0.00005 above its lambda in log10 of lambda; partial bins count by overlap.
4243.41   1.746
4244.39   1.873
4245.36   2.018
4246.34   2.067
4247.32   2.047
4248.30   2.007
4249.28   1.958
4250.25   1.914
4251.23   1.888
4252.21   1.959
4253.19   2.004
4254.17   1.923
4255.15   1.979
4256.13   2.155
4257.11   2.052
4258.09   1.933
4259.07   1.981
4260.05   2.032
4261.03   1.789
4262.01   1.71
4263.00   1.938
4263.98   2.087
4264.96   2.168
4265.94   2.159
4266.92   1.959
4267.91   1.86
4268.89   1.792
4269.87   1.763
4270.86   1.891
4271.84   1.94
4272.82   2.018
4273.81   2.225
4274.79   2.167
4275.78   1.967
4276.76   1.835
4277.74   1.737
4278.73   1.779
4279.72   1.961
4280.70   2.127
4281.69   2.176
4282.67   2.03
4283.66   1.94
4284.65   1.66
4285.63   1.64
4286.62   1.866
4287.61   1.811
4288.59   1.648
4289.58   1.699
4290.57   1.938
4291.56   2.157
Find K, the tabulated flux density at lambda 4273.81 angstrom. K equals 2.225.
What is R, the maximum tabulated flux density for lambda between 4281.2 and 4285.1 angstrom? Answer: 2.176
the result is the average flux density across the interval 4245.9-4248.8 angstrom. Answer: 2.04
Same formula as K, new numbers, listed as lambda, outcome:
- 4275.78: 1.967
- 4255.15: 1.979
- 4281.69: 2.176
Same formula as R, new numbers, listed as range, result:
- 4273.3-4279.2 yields 2.225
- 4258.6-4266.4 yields 2.168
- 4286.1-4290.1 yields 1.866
